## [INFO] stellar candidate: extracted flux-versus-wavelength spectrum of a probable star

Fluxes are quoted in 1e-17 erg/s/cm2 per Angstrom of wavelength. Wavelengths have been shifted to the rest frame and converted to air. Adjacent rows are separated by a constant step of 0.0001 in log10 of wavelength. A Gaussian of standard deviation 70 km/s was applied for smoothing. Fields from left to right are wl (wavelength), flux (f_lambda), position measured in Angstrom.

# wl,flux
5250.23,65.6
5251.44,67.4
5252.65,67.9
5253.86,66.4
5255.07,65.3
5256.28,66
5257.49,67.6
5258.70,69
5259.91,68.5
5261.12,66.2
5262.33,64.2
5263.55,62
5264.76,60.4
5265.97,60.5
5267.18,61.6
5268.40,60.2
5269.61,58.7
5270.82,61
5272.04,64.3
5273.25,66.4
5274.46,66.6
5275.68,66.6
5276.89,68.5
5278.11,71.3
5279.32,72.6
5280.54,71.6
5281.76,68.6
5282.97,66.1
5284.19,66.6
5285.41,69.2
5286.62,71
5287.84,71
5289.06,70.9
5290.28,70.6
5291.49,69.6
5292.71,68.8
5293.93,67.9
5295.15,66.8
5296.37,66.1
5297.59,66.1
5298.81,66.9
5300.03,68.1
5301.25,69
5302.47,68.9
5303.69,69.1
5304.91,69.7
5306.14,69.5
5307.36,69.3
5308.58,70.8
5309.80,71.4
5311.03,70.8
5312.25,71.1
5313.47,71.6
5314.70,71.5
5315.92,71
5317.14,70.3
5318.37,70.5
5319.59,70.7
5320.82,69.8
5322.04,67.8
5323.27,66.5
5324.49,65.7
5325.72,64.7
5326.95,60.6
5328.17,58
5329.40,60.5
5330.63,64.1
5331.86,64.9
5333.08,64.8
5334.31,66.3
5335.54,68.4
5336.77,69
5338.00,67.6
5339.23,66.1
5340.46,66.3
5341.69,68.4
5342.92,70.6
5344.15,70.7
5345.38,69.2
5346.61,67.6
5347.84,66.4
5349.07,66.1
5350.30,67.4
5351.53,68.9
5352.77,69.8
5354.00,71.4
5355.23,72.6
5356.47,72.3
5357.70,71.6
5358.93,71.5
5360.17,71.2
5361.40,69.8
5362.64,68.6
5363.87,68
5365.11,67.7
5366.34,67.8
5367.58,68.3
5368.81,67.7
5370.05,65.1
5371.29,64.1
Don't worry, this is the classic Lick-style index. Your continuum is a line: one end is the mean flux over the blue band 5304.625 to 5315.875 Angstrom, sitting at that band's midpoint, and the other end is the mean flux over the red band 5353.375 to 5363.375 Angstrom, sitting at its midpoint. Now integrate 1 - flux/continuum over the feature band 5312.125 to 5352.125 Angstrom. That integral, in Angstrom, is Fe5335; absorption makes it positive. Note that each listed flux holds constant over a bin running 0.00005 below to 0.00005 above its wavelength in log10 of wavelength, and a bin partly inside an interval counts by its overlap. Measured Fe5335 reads 2.0 Angstrom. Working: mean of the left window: 70.6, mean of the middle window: 67.3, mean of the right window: 71.1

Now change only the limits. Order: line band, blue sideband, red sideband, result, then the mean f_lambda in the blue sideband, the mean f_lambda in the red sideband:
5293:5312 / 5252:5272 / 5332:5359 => -0.69 Angstrom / 64.1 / 68.7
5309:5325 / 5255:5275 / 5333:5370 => -0.74 Angstrom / 64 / 68.7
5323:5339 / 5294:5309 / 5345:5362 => 1.02 Angstrom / 68.3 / 69.7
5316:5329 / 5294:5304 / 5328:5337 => -0.21 Angstrom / 67.6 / 64.6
